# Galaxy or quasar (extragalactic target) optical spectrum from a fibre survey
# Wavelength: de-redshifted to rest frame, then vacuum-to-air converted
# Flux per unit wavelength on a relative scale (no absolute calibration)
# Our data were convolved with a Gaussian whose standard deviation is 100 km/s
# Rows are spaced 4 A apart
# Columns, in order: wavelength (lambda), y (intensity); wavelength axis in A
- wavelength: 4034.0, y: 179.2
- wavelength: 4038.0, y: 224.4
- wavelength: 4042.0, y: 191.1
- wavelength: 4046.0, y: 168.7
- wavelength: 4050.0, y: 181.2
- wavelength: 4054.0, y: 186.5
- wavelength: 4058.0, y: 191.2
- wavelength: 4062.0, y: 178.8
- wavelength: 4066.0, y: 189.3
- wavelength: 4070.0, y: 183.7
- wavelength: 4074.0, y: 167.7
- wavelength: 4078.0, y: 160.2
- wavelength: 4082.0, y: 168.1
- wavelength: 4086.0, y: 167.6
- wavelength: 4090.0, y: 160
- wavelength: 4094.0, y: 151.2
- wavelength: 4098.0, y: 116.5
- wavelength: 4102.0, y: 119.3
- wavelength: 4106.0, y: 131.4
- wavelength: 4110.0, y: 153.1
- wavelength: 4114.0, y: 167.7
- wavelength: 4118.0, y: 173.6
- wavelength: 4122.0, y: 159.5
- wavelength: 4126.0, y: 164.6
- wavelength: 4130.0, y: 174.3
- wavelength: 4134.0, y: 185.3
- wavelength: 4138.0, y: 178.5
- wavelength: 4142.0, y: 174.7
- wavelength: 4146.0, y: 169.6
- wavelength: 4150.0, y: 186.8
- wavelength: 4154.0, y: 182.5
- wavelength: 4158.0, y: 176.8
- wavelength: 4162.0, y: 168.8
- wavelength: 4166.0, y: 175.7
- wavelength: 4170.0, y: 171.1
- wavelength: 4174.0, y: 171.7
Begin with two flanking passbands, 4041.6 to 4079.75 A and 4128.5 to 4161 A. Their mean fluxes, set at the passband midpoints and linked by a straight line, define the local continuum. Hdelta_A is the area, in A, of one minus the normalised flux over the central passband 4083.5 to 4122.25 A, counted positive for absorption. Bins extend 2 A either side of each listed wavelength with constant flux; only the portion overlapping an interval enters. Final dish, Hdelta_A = 6.31 A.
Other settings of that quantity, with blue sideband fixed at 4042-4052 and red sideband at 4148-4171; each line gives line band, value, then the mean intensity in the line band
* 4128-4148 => 0.1 A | 176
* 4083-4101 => 3.0 A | 148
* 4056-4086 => 0.3 A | 176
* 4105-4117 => 1.6 A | 154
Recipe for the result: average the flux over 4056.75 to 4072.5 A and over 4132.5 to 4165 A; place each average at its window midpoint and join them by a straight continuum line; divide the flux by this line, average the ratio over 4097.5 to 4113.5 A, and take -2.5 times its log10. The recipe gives 0.32 mag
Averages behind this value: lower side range 185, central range 135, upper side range 178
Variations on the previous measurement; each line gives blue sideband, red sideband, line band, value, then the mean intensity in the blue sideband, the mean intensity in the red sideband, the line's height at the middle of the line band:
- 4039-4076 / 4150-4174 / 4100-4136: 0.13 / 183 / 176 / 179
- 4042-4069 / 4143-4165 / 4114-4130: 0.07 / 183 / 177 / 179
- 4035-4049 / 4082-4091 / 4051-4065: -0.02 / 193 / 165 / 183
